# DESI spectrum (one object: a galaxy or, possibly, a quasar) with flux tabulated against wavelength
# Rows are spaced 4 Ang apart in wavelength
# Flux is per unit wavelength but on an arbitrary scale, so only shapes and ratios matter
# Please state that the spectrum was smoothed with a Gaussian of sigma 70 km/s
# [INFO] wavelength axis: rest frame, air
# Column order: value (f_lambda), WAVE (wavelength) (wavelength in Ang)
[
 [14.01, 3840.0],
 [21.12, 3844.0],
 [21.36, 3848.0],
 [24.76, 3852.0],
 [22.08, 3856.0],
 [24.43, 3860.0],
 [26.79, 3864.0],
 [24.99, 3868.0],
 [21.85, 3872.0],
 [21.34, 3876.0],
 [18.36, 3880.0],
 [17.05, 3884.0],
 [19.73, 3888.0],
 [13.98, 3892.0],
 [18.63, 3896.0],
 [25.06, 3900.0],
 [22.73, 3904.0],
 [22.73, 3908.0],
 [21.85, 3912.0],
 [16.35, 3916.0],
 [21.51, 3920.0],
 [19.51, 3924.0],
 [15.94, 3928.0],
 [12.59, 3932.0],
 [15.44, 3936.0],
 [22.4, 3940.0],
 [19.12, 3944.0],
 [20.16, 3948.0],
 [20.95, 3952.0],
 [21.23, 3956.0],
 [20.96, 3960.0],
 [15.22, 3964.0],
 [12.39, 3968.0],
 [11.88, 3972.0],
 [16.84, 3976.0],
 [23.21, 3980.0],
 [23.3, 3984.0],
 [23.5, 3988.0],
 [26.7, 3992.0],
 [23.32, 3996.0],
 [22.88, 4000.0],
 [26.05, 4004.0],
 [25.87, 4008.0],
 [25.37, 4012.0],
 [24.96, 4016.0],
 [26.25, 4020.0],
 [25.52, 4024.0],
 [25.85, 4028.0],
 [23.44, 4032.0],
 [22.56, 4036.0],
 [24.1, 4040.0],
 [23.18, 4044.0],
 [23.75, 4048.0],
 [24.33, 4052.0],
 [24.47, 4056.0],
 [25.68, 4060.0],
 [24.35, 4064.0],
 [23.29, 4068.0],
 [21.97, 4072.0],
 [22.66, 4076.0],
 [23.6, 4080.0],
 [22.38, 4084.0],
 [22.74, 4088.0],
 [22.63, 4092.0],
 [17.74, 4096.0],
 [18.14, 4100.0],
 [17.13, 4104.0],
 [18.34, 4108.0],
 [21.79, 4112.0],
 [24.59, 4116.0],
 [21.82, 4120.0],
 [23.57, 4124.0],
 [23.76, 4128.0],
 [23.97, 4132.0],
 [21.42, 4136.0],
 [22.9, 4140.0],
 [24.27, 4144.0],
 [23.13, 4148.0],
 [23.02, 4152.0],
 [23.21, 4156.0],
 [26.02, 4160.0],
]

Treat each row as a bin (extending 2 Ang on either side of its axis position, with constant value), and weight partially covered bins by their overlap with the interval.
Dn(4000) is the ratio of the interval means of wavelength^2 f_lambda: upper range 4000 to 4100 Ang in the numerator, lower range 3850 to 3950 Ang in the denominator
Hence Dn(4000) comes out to 1.26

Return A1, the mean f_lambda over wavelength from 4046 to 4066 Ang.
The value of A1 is 24.5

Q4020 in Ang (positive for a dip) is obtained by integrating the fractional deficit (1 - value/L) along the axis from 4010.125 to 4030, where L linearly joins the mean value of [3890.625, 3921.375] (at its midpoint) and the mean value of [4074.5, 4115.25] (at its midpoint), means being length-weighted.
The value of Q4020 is -4.7 Ang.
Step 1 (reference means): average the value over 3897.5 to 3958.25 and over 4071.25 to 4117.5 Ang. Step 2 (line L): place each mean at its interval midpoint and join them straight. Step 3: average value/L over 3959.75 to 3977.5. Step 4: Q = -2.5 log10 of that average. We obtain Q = 0.33 mag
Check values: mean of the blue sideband 19.8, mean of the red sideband 21.1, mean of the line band 14.9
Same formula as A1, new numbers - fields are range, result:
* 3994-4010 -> 24.5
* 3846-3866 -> 23.9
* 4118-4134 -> 23.3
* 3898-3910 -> 23.5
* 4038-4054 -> 23.8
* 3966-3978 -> 13.7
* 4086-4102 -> 20.3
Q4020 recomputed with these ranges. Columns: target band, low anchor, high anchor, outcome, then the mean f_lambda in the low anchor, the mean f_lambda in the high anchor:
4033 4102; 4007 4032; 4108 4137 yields 4.0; 25.5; 22.7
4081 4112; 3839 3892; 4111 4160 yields 3.8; 21.2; 23.3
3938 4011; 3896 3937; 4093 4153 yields -3.1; 19.4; 21.7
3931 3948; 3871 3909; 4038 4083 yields 2.5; 20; 23.7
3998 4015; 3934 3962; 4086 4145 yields -3.7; 20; 21.6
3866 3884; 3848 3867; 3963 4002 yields 1.9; 24.2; 20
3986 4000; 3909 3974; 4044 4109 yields -3.3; 18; 22.2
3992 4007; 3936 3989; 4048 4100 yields -3.1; 19.1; 22.8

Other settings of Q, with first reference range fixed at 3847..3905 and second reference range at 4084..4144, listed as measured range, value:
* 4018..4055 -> -0.13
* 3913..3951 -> 0.18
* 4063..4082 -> -0.07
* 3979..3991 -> -0.10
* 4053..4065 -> -0.15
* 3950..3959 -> 0.02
